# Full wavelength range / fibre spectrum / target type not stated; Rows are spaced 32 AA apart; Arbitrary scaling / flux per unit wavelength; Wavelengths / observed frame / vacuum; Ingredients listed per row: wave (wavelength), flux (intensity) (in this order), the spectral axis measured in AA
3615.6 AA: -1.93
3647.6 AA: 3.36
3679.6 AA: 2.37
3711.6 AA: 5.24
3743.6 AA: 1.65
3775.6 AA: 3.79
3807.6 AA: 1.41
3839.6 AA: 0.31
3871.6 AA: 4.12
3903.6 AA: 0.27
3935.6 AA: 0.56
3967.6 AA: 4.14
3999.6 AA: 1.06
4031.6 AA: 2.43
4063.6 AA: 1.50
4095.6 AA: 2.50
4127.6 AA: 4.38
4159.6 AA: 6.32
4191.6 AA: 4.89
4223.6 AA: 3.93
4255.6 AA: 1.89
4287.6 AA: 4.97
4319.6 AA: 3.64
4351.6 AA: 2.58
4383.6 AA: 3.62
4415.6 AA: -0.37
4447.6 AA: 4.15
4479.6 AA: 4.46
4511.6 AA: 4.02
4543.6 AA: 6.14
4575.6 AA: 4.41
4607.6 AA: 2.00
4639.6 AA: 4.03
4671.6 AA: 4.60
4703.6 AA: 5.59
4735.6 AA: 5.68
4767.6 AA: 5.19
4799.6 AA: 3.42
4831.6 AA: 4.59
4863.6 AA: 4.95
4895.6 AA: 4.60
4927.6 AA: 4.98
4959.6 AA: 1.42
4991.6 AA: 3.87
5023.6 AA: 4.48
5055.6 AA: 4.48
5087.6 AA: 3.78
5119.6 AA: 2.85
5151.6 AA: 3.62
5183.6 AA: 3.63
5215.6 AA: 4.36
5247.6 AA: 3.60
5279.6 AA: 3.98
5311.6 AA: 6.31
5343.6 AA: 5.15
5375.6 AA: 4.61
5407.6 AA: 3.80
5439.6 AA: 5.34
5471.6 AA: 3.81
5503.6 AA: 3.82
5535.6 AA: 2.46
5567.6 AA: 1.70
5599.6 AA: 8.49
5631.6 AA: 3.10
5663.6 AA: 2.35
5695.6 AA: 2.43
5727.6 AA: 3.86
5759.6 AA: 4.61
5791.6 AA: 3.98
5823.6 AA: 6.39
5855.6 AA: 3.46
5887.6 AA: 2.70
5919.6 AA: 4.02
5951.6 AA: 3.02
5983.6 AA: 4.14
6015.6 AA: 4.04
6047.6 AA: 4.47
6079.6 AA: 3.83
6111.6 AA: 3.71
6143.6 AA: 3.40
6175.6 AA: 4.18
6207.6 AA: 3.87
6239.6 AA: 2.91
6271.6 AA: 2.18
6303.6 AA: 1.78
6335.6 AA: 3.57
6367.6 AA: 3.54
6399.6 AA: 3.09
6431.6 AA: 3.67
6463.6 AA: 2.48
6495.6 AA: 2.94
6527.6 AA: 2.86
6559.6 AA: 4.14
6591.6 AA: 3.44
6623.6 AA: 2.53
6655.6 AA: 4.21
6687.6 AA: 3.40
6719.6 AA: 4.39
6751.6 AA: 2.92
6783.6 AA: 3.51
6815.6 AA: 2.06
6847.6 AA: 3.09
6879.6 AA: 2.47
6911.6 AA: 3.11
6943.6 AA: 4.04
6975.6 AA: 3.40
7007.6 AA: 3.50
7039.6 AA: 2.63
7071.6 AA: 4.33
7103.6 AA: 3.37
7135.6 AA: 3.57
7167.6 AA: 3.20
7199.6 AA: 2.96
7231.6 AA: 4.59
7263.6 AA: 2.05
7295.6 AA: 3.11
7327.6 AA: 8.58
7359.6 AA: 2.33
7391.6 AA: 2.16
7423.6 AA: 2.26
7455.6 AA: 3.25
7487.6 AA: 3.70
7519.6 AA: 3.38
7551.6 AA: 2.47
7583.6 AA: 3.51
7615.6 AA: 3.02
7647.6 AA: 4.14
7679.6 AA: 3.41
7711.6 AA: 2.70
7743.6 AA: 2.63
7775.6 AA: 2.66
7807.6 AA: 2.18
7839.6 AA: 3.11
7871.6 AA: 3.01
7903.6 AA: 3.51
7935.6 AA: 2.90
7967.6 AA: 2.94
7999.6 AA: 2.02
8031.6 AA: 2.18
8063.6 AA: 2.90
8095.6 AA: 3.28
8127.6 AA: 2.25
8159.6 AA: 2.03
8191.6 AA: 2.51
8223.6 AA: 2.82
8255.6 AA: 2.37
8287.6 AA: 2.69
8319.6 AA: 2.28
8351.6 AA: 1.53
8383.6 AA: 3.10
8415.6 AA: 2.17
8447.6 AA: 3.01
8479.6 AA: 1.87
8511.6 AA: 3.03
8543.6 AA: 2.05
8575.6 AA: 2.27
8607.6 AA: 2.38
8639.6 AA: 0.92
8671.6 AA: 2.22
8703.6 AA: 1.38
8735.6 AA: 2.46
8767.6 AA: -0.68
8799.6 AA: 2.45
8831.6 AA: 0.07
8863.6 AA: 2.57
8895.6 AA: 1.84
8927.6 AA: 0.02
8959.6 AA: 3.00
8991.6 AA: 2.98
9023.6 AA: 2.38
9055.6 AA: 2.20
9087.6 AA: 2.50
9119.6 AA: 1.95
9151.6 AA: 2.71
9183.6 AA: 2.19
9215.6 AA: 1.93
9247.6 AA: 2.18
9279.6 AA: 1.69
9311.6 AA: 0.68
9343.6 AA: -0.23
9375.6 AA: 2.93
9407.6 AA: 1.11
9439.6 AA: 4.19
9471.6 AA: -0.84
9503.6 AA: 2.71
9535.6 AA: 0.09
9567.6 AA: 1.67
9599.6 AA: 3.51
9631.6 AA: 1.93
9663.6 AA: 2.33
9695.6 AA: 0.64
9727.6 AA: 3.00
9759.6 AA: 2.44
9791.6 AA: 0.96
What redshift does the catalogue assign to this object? 0.12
